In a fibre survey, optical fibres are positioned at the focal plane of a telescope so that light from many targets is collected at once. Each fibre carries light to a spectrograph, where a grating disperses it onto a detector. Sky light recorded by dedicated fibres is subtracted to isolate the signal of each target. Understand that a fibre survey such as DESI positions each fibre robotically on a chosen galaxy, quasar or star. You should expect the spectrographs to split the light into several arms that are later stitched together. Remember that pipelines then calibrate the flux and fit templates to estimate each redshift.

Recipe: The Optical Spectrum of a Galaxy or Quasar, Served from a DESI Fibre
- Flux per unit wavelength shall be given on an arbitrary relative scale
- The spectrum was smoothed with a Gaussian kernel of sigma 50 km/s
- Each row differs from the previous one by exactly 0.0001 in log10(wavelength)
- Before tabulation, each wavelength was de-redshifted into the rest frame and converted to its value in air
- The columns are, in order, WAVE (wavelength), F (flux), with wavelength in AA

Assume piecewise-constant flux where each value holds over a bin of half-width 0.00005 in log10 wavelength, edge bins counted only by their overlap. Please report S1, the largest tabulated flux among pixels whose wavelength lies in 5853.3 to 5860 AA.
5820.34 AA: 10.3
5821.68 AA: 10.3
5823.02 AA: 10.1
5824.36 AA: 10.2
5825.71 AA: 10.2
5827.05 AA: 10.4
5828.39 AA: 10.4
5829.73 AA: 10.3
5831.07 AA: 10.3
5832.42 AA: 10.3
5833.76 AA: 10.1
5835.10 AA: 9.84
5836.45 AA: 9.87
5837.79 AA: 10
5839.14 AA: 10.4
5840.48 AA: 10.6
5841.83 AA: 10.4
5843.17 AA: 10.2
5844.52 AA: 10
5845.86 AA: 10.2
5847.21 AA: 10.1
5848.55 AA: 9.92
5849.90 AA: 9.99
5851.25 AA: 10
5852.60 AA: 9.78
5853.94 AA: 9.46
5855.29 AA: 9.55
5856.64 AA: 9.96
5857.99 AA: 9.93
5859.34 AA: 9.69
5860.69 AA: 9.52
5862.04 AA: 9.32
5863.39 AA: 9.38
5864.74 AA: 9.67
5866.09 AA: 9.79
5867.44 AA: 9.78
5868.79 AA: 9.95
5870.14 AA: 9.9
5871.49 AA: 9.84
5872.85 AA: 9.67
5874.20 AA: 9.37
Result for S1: 9.96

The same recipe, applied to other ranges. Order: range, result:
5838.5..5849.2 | 10.6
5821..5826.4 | 10.3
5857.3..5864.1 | 9.93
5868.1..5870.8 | 9.95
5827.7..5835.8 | 10.4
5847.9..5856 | 10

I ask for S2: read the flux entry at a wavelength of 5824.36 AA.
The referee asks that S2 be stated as 10.2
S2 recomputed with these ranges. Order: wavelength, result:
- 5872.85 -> 9.67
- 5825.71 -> 10.2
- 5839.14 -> 10.4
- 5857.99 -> 9.93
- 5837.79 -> 10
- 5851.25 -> 10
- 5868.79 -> 9.95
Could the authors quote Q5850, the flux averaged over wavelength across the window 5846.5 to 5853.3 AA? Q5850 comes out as 9.96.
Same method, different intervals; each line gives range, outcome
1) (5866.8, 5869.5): 9.88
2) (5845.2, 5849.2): 10.1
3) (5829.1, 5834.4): 10.2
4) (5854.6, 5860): 9.77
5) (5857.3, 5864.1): 9.56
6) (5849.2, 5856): 9.75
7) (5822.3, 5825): 10.2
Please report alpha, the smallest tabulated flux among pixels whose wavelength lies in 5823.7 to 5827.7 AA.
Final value 10.2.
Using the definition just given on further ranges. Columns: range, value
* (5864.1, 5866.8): 9.67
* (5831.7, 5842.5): 9.84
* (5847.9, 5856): 9.46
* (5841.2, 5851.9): 9.92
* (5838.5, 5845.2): 10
